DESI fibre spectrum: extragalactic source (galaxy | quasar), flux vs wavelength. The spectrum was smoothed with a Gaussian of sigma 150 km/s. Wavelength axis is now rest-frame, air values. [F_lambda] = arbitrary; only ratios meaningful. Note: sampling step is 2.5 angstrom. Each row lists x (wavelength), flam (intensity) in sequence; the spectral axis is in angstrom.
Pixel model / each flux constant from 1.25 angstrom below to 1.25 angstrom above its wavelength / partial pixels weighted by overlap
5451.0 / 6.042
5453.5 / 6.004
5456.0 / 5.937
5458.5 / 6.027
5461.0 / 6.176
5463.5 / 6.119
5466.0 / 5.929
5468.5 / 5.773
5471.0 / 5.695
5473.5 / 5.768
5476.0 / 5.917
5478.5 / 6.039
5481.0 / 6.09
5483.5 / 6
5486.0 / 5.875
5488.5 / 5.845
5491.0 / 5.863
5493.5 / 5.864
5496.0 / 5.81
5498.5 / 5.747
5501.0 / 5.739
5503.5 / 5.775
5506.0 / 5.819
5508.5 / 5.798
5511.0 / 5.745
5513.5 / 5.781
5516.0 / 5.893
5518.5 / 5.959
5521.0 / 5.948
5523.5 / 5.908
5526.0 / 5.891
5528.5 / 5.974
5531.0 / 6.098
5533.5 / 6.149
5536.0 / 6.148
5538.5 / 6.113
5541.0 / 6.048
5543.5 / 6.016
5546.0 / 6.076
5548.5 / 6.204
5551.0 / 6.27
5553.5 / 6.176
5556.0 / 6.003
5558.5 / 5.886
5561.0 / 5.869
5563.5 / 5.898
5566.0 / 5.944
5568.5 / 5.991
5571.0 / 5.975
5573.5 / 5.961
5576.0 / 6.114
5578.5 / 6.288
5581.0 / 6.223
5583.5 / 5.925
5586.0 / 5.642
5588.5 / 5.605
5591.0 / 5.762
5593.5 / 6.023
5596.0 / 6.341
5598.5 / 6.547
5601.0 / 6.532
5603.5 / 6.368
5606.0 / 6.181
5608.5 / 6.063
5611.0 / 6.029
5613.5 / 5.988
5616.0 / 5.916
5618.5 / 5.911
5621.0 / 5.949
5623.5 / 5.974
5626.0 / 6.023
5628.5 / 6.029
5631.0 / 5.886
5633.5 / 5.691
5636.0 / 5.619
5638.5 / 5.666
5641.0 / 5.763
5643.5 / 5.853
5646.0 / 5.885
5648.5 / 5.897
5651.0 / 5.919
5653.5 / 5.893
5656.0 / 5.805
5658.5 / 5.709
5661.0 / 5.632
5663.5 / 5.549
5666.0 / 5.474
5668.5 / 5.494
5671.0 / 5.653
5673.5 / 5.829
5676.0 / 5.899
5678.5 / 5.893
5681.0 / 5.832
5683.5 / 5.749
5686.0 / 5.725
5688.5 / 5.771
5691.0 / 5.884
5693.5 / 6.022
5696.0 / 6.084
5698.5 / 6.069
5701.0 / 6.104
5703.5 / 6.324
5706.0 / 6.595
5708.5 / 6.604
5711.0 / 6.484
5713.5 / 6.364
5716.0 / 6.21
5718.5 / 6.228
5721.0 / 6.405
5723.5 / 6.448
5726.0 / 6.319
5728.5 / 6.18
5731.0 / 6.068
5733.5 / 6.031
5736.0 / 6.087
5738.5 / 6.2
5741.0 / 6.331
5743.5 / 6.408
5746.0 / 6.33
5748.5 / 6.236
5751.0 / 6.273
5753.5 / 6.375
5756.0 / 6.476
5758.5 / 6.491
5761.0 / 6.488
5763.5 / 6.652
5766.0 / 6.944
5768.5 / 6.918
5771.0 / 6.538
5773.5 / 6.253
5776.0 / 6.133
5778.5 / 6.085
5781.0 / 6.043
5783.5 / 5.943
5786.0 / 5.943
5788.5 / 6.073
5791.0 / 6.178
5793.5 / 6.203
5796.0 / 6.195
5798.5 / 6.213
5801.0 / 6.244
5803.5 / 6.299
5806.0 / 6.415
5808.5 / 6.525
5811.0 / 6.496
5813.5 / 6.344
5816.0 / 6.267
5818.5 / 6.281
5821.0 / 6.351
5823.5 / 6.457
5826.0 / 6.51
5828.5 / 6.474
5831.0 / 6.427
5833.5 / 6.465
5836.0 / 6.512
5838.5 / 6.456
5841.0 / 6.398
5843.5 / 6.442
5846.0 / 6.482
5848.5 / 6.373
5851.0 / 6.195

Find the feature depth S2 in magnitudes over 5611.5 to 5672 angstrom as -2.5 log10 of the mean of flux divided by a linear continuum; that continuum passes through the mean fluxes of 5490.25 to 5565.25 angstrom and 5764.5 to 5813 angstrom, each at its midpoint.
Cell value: 0.05 mag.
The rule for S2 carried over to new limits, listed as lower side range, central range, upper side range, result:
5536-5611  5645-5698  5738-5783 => 0.081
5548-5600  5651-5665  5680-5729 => 0.071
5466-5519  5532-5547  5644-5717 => -0.040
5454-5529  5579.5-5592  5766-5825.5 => 0.032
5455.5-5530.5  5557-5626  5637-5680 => -0.041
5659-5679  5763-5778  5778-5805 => -0.085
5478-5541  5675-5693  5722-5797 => 0.064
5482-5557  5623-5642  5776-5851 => 0.048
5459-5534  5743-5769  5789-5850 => -0.038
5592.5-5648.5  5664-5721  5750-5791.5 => 0.028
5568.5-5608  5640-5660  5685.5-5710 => 0.051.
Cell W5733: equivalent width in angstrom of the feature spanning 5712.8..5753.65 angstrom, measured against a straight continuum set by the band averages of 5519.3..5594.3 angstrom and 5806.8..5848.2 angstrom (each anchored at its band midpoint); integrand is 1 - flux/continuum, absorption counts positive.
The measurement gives 0.14 angstrom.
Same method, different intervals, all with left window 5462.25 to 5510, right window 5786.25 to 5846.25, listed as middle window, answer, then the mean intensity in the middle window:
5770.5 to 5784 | 0.3 angstrom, 6.16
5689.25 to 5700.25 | 0.3 angstrom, 6.01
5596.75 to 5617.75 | -0.5 angstrom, 6.2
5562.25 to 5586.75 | 0.0 angstrom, 6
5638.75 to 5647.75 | 0.4 angstrom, 5.82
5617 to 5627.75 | 0.2 angstrom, 5.97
